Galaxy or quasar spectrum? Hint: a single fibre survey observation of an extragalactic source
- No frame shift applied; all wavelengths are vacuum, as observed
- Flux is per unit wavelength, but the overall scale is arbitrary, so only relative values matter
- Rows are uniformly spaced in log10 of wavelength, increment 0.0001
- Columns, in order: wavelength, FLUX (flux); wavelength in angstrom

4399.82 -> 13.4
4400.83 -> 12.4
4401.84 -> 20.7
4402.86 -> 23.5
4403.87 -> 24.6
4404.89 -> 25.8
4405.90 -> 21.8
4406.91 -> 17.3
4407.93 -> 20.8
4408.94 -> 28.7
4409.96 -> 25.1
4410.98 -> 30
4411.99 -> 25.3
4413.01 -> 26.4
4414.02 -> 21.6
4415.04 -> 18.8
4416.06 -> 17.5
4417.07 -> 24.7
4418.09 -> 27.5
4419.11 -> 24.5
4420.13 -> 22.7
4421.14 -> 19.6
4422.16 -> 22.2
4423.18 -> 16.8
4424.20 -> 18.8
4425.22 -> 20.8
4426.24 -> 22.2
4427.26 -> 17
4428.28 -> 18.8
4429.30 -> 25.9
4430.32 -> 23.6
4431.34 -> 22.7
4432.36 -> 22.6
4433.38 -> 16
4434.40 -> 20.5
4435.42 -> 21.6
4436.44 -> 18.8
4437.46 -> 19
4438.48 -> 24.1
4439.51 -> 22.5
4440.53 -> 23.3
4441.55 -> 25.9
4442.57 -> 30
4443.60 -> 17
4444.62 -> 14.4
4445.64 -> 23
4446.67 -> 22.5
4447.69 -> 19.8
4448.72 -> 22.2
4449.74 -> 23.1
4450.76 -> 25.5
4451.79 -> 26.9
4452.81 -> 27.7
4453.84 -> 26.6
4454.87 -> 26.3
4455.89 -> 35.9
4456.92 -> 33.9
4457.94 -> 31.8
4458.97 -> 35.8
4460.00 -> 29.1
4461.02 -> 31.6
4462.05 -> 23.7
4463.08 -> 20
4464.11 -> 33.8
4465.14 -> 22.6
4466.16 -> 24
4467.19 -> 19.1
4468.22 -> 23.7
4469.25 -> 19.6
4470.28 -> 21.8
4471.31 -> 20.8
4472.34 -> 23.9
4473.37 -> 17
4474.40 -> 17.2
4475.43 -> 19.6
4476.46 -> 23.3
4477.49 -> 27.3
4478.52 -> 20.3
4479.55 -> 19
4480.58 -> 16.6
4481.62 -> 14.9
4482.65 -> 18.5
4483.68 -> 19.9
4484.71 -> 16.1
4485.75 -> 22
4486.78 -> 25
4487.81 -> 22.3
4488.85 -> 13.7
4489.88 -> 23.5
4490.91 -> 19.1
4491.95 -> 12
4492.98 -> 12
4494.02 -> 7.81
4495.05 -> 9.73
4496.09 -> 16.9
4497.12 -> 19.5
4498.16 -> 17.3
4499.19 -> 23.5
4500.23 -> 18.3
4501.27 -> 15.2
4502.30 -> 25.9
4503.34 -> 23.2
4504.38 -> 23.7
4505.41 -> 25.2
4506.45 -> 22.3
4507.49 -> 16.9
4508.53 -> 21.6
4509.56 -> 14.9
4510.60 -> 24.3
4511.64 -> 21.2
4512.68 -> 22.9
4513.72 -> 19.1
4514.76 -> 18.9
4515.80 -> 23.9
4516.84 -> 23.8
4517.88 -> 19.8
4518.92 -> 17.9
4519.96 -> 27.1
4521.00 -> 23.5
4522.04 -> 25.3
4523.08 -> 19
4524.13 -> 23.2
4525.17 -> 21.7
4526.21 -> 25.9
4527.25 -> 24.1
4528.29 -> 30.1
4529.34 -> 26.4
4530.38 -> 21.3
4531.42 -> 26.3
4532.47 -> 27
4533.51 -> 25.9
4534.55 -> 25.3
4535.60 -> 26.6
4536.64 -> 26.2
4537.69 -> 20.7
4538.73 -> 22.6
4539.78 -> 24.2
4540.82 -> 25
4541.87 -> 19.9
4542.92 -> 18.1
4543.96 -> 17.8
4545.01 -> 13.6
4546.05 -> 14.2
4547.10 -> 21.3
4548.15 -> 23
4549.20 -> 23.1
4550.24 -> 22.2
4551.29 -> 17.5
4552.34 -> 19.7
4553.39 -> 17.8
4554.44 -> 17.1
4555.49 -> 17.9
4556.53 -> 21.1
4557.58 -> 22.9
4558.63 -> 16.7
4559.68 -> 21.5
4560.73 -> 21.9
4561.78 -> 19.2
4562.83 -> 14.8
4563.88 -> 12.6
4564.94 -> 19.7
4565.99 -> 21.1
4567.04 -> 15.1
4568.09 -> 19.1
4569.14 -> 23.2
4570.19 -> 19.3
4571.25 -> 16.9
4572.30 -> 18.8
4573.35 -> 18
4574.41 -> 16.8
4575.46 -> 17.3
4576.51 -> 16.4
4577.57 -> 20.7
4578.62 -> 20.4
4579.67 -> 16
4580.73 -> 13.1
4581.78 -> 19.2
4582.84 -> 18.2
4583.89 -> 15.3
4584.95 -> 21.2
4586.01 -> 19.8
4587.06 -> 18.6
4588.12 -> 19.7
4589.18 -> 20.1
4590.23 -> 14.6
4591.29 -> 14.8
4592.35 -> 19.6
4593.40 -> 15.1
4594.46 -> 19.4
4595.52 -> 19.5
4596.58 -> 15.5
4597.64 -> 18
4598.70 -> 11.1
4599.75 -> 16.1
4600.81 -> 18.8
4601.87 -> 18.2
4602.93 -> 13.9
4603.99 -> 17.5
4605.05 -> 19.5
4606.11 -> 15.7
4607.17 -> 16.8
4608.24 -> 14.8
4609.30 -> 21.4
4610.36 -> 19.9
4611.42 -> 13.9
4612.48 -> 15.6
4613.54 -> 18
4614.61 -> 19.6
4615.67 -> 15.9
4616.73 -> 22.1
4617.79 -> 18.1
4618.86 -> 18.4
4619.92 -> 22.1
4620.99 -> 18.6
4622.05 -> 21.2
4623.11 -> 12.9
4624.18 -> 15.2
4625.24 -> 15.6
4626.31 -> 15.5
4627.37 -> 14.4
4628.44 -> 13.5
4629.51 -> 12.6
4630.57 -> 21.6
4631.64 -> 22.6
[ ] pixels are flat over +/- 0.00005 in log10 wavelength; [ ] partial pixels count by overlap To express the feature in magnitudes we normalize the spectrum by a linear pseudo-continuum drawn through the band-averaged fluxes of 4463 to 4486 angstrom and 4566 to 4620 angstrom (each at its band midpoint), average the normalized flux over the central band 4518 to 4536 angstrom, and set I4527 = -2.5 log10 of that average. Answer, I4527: -0.24 mag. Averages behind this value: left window 20.9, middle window 24.4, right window 17.8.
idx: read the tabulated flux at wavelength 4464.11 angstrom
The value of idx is 33.8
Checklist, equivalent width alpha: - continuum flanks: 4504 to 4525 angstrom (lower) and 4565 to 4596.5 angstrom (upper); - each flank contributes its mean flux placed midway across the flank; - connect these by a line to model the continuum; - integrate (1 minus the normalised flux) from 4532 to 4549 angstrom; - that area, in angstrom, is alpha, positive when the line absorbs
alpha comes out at -1.3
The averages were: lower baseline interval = 21.7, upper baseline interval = 18.2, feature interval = 22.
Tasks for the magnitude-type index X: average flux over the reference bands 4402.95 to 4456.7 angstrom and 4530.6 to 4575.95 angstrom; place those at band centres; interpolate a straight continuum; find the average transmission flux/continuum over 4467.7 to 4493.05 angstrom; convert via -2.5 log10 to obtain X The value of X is 0.11 mag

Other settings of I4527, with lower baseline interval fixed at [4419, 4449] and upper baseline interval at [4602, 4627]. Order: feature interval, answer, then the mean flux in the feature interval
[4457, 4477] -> -0.18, 24.3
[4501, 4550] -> -0.16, 22.4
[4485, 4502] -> 0.15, 17.5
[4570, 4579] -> 0.01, 18.2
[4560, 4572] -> 0.00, 18.5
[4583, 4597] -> 0.00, 18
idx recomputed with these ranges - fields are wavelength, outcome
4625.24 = 15.6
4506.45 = 22.3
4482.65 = 18.5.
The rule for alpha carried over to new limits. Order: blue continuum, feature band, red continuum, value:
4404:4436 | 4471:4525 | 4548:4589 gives 1.2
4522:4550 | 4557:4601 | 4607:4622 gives 5.1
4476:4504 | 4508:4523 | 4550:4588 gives -2.5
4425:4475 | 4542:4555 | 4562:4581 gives 0.1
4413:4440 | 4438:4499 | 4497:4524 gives -2.1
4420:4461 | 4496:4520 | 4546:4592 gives 0.0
